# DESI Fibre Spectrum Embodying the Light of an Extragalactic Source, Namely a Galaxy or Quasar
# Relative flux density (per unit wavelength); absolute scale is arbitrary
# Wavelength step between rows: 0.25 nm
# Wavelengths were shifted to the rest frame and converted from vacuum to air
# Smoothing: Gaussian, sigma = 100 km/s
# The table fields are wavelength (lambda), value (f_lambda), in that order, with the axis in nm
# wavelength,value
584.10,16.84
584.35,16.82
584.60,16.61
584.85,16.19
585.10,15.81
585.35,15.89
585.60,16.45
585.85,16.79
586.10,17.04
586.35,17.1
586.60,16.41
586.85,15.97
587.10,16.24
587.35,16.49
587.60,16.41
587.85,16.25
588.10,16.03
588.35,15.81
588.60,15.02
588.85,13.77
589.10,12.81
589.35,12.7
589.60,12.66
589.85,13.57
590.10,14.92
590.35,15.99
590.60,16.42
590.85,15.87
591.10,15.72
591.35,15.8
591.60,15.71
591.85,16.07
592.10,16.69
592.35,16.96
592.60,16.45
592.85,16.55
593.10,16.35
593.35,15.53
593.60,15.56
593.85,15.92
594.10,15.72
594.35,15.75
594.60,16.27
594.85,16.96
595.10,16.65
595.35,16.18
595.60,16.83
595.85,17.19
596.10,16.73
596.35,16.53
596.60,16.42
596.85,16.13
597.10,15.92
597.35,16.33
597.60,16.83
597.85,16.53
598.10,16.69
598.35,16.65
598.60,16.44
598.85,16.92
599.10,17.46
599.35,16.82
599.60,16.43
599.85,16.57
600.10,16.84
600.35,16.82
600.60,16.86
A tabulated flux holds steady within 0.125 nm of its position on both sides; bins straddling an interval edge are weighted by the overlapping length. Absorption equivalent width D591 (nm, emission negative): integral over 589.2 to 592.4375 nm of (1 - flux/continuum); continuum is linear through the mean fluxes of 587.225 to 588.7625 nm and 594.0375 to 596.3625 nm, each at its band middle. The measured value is 0.18 nm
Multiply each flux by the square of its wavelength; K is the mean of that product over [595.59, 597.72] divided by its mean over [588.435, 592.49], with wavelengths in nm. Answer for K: 1.12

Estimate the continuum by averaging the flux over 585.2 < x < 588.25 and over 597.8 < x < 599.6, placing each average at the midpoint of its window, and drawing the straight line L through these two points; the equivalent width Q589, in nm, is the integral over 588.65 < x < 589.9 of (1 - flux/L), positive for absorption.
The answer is 0.25 nm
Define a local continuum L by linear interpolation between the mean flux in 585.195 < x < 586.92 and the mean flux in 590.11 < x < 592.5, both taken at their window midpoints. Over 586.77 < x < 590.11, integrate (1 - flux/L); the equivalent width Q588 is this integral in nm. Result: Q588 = 0.29 nm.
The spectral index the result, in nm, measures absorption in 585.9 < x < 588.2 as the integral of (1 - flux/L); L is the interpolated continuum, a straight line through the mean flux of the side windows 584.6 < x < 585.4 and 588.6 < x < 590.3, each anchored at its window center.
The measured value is -0.23 nm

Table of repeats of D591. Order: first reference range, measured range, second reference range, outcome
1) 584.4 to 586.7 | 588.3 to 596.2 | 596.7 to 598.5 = 0.39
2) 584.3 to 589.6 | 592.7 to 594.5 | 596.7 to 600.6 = 0.04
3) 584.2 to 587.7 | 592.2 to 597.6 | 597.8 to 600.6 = 0.10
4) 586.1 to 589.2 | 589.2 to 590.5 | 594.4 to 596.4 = 0.16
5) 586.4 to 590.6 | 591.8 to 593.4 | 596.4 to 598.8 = -0.07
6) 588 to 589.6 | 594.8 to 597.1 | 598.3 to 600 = -0.09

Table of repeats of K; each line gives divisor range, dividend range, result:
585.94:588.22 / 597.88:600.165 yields 1.06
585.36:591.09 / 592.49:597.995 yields 1.08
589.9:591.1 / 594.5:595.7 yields 1.08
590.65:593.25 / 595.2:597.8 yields 1.03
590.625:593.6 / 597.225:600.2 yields 1.06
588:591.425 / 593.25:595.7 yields 1.11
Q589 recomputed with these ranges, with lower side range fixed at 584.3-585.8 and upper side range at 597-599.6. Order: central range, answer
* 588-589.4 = 0.169 nm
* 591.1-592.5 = 0.023 nm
